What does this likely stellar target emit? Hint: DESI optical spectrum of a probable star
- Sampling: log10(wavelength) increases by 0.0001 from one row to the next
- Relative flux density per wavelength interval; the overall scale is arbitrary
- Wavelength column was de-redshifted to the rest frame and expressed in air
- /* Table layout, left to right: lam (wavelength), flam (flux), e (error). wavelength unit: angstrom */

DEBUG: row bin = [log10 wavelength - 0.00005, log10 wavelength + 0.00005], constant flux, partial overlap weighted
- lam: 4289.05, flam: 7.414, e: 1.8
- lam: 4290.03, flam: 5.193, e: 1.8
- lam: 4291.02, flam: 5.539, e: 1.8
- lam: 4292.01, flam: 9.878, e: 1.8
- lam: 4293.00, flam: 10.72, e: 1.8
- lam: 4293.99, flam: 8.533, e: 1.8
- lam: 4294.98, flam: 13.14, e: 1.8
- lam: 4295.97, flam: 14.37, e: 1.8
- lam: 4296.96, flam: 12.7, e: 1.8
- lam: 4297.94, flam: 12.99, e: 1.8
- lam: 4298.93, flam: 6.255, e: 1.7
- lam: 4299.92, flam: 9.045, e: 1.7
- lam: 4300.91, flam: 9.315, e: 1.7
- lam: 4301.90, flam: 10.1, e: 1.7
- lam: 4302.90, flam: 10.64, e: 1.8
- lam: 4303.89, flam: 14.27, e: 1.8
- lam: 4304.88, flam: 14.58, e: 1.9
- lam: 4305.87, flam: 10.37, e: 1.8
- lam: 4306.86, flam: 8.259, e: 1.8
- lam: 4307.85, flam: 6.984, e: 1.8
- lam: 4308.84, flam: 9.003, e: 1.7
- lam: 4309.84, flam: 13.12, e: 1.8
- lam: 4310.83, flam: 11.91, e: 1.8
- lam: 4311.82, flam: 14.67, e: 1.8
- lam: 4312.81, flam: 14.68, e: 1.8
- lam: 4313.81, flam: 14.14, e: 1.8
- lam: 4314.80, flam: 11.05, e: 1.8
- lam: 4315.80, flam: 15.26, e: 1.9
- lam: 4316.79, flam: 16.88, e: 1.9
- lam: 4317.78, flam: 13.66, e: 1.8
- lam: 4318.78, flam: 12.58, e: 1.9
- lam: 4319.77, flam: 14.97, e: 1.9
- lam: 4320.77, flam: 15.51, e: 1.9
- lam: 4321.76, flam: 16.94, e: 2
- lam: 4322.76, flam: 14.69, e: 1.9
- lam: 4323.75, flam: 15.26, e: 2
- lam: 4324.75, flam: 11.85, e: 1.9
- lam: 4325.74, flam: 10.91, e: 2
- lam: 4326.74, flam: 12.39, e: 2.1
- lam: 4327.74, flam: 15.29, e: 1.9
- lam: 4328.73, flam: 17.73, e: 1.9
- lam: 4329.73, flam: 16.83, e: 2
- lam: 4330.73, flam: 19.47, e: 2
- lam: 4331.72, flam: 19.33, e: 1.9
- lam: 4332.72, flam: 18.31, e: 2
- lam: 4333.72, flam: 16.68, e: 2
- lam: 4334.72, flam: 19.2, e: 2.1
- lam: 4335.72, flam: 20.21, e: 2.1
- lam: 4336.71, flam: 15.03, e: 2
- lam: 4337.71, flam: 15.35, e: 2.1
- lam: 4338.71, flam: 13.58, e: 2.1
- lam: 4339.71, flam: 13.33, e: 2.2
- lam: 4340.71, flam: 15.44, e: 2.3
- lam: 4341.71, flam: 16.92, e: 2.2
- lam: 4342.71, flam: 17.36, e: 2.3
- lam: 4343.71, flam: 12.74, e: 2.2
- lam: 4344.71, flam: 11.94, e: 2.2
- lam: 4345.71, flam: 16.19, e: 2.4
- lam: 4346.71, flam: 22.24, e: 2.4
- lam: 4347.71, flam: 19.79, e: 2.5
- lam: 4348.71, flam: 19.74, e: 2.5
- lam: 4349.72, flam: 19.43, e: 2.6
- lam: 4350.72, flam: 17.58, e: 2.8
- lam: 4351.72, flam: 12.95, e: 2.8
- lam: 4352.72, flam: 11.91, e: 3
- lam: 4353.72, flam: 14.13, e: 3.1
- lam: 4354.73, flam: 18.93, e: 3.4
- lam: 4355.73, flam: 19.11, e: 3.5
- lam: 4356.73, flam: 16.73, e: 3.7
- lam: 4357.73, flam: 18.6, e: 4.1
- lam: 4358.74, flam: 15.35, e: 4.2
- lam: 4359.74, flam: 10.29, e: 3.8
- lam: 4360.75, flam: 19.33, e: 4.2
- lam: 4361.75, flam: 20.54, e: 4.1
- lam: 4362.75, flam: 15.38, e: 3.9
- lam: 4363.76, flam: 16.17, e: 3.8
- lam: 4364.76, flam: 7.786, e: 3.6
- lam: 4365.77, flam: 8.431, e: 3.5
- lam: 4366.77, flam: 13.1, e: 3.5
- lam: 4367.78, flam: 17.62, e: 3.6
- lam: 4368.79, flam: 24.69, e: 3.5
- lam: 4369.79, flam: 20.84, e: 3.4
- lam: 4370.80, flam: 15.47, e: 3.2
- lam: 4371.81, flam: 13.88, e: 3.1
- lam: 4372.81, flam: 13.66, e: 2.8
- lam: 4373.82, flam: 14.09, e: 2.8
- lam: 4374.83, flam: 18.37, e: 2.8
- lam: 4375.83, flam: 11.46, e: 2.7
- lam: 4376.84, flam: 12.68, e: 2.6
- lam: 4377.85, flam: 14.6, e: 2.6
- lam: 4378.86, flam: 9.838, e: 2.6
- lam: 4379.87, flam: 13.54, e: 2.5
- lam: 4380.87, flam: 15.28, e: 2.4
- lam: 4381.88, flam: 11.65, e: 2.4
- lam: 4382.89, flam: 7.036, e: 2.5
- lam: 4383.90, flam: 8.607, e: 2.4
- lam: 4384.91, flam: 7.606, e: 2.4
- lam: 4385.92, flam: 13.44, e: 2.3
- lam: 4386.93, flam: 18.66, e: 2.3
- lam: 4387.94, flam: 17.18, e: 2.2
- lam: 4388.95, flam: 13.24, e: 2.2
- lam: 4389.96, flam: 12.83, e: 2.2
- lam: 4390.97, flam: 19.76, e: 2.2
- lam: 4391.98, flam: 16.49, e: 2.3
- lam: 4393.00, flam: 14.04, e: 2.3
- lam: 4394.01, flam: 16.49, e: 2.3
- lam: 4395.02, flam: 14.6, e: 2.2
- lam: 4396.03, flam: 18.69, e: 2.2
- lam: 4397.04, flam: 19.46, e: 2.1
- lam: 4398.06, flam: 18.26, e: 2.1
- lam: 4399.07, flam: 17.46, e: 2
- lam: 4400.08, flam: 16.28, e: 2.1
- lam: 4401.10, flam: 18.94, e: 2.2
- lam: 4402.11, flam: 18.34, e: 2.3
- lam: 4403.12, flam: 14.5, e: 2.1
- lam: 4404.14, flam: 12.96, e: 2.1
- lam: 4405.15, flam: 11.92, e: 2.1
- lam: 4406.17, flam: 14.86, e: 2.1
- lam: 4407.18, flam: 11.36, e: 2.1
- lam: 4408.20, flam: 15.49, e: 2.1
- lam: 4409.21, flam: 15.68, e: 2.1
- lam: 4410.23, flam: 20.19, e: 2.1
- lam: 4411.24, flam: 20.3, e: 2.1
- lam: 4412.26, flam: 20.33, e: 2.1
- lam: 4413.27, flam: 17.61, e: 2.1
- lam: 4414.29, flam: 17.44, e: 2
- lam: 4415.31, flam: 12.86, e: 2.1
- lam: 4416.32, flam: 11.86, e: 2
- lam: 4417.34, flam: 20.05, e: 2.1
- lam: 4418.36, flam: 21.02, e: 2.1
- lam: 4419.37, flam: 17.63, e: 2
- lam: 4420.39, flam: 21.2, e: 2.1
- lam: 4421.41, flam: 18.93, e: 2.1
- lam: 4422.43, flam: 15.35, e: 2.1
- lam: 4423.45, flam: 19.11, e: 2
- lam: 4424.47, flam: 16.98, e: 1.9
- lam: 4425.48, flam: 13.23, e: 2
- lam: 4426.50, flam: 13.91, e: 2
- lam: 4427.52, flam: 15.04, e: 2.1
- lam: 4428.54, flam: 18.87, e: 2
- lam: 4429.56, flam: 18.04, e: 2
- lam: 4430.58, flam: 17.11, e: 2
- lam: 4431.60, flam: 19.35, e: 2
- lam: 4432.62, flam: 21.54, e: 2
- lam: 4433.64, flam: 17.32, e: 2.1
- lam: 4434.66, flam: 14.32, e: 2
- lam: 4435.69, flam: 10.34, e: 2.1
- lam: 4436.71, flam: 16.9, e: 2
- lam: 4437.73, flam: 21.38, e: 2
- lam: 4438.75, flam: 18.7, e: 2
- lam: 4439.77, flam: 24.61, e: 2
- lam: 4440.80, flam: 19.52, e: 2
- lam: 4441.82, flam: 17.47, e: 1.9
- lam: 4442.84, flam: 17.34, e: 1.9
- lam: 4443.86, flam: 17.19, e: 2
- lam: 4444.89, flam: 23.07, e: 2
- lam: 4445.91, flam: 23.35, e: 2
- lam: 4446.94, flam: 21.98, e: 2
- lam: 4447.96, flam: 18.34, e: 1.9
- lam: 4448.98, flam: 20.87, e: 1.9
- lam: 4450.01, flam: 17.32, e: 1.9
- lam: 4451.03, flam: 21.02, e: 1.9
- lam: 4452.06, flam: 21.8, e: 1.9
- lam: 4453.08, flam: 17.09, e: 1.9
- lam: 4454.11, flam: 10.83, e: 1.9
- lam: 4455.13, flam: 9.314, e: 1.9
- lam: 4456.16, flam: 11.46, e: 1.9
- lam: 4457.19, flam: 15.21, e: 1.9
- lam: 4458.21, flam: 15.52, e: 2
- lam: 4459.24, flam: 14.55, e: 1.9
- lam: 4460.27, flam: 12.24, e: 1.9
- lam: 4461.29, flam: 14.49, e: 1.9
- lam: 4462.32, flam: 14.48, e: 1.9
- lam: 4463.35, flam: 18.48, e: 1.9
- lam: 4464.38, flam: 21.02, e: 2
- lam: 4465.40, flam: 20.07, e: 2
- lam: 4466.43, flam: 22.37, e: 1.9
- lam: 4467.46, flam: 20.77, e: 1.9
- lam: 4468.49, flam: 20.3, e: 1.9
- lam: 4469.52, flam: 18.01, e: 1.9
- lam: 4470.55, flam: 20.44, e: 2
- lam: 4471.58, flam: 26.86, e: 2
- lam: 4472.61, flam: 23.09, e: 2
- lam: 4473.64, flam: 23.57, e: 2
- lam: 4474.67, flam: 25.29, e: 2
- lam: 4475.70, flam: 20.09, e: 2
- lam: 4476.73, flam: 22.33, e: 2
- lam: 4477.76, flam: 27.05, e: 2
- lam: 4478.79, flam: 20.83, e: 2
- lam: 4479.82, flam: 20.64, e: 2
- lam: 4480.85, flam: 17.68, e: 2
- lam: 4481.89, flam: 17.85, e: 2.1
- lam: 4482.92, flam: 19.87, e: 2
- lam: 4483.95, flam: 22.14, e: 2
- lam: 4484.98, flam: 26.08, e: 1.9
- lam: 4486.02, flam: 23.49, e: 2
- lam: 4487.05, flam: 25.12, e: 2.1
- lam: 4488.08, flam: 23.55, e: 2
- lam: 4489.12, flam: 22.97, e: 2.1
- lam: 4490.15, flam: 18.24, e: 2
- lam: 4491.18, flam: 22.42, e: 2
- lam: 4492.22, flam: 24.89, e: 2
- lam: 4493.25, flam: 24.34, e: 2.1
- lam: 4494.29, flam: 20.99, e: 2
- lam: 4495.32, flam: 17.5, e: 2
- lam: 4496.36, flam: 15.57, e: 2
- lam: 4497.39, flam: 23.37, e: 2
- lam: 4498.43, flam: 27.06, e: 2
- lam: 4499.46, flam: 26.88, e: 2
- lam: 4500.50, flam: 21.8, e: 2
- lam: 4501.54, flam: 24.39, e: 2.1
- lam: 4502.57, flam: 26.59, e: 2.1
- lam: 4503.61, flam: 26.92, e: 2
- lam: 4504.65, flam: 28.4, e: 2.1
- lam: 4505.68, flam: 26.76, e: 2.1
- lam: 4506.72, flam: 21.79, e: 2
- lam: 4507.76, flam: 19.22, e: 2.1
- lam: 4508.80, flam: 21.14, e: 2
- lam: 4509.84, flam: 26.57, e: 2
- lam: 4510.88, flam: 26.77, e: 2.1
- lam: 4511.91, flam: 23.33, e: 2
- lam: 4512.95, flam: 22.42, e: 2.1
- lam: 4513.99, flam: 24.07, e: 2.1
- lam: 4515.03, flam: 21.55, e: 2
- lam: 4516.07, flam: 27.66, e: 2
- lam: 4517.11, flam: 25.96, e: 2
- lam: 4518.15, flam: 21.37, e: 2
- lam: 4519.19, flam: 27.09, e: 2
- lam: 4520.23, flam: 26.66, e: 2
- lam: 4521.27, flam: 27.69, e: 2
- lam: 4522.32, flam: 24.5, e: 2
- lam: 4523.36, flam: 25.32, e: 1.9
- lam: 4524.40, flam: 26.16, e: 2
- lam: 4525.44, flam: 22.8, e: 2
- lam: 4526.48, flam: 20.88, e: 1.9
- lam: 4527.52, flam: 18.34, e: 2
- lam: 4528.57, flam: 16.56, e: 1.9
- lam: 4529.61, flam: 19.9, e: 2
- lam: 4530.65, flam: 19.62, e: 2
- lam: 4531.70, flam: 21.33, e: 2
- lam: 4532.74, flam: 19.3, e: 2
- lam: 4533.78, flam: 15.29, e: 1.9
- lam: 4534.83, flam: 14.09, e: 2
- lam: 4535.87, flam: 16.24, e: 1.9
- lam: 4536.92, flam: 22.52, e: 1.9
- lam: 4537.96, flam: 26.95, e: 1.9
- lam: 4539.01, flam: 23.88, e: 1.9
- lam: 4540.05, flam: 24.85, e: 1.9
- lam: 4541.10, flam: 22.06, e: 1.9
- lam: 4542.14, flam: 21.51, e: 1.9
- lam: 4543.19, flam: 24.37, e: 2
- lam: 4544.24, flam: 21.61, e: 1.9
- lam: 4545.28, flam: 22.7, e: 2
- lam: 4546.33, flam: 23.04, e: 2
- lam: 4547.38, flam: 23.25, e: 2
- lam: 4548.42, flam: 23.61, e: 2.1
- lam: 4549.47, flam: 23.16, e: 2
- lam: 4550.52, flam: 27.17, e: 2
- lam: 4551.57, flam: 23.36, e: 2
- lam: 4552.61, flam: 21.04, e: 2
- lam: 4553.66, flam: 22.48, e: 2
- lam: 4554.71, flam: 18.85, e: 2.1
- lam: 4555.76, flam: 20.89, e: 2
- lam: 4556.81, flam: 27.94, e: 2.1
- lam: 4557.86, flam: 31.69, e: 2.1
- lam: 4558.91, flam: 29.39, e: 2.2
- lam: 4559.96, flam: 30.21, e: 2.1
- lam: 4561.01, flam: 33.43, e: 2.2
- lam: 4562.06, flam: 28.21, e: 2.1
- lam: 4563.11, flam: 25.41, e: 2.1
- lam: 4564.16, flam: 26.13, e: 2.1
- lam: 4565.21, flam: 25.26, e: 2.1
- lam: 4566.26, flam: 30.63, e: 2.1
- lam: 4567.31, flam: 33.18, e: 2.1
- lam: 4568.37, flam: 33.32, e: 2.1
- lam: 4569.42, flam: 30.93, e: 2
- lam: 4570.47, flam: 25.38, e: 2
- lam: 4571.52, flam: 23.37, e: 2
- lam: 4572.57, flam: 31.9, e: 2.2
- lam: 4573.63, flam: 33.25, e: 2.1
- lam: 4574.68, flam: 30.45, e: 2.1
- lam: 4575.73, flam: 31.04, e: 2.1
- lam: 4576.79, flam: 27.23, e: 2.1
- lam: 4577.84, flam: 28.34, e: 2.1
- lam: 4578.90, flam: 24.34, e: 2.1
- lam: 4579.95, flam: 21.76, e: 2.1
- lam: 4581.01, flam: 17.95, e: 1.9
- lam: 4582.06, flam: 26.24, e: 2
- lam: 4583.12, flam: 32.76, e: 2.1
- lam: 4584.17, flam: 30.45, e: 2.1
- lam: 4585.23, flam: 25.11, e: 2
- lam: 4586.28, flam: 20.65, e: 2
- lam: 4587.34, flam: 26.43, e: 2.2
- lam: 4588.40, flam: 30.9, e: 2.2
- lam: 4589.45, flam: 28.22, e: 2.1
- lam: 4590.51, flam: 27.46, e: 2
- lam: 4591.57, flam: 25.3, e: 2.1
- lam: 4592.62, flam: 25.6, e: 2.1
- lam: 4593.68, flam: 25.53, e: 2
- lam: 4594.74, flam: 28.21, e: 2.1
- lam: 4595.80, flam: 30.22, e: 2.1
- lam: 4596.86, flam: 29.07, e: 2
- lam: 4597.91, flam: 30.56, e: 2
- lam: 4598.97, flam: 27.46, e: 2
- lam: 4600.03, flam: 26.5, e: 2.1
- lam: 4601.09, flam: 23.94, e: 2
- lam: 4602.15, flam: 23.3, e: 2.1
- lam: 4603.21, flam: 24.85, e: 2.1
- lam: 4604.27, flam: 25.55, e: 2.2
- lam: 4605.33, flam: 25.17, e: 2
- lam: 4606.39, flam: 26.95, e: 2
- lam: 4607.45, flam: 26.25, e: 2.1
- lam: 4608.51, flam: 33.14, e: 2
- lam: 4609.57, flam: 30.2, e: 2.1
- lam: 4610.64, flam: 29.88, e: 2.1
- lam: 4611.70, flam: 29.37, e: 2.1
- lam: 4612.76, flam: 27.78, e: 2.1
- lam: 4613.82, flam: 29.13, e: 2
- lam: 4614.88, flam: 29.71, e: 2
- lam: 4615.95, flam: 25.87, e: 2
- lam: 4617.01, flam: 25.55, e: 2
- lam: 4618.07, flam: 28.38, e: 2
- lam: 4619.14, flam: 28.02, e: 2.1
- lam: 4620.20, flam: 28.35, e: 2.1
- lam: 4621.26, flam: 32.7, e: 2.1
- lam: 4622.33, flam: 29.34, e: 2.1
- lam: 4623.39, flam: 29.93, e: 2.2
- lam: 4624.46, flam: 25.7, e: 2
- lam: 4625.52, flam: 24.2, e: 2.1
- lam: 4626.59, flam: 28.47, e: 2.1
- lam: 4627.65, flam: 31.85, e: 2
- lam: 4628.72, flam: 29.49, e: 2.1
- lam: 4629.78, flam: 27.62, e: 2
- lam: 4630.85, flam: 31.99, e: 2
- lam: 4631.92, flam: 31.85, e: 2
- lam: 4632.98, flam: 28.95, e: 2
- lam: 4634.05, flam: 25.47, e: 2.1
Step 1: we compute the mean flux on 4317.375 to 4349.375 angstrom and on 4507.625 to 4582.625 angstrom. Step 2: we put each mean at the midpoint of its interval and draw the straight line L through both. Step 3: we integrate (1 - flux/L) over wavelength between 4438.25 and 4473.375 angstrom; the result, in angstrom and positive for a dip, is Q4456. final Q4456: 4.04 angstrom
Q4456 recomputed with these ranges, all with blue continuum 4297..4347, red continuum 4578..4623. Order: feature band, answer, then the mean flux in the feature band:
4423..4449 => 1.7 angstrom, 18.3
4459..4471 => 1.5 angstrom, 18.2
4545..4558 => 0.7 angstrom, 23.6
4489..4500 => 0.0 angstrom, 22.2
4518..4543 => 2.1 angstrom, 21.9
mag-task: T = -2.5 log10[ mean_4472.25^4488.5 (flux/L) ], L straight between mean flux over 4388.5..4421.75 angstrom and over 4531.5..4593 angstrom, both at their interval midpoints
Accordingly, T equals -0.07 mag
